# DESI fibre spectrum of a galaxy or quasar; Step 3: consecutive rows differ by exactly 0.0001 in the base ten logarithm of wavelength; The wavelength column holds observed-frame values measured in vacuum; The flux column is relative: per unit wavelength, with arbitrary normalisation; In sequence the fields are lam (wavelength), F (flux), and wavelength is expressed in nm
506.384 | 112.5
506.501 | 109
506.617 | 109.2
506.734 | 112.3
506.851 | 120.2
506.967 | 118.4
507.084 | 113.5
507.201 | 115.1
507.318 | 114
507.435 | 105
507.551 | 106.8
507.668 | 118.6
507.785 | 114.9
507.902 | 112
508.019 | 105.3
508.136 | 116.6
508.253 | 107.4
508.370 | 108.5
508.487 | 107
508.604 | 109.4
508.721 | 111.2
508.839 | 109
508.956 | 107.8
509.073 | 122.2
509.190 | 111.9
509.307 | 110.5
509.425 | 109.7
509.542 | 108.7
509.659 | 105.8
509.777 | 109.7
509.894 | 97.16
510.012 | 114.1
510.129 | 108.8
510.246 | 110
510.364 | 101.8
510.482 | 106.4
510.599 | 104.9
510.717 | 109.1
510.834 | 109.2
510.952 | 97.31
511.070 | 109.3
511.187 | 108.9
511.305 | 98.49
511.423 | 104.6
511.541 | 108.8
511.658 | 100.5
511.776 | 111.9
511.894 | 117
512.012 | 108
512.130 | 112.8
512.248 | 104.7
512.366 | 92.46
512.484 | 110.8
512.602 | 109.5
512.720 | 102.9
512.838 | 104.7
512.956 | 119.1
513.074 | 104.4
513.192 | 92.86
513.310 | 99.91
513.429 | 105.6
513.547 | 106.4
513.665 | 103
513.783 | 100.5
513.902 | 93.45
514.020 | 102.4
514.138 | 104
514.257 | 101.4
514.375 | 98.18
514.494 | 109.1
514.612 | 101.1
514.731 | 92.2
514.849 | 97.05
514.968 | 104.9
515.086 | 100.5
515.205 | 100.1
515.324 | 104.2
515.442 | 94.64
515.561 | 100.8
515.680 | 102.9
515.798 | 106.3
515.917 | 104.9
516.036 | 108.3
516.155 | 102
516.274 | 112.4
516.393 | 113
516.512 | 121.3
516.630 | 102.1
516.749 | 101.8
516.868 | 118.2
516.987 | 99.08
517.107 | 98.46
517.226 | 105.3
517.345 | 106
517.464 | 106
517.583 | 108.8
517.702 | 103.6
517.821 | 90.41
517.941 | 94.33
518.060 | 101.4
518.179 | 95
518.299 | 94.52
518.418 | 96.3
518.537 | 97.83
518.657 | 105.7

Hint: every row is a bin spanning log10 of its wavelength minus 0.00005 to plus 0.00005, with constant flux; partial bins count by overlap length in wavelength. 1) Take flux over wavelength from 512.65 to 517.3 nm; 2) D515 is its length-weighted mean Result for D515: 104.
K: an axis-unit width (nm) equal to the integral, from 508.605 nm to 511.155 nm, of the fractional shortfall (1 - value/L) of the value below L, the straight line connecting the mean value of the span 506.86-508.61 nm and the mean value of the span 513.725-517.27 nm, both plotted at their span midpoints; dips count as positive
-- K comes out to 0.03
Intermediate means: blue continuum 112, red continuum 103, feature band 108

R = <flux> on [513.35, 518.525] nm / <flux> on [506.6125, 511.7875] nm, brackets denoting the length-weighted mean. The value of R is 0.94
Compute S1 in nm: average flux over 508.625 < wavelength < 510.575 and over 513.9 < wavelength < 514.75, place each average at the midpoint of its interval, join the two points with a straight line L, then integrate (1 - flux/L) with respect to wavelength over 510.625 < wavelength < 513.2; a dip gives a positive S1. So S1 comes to -0.03 nm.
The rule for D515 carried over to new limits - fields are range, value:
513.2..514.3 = 101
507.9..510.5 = 109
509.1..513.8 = 106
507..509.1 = 111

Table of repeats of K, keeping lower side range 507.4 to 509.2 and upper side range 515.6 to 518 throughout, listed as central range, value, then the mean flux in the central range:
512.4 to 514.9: 0.11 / 103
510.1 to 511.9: 0.05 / 106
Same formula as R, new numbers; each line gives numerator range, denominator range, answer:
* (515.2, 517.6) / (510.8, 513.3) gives 1.00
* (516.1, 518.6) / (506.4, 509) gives 0.93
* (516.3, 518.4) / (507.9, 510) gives 0.95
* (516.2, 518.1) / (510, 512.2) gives 0.98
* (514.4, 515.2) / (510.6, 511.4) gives 0.96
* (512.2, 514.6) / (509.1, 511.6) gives 0.96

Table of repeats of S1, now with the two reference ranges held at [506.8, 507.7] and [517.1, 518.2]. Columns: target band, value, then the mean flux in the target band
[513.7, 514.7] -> 0.042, 101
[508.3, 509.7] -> 0.019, 110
